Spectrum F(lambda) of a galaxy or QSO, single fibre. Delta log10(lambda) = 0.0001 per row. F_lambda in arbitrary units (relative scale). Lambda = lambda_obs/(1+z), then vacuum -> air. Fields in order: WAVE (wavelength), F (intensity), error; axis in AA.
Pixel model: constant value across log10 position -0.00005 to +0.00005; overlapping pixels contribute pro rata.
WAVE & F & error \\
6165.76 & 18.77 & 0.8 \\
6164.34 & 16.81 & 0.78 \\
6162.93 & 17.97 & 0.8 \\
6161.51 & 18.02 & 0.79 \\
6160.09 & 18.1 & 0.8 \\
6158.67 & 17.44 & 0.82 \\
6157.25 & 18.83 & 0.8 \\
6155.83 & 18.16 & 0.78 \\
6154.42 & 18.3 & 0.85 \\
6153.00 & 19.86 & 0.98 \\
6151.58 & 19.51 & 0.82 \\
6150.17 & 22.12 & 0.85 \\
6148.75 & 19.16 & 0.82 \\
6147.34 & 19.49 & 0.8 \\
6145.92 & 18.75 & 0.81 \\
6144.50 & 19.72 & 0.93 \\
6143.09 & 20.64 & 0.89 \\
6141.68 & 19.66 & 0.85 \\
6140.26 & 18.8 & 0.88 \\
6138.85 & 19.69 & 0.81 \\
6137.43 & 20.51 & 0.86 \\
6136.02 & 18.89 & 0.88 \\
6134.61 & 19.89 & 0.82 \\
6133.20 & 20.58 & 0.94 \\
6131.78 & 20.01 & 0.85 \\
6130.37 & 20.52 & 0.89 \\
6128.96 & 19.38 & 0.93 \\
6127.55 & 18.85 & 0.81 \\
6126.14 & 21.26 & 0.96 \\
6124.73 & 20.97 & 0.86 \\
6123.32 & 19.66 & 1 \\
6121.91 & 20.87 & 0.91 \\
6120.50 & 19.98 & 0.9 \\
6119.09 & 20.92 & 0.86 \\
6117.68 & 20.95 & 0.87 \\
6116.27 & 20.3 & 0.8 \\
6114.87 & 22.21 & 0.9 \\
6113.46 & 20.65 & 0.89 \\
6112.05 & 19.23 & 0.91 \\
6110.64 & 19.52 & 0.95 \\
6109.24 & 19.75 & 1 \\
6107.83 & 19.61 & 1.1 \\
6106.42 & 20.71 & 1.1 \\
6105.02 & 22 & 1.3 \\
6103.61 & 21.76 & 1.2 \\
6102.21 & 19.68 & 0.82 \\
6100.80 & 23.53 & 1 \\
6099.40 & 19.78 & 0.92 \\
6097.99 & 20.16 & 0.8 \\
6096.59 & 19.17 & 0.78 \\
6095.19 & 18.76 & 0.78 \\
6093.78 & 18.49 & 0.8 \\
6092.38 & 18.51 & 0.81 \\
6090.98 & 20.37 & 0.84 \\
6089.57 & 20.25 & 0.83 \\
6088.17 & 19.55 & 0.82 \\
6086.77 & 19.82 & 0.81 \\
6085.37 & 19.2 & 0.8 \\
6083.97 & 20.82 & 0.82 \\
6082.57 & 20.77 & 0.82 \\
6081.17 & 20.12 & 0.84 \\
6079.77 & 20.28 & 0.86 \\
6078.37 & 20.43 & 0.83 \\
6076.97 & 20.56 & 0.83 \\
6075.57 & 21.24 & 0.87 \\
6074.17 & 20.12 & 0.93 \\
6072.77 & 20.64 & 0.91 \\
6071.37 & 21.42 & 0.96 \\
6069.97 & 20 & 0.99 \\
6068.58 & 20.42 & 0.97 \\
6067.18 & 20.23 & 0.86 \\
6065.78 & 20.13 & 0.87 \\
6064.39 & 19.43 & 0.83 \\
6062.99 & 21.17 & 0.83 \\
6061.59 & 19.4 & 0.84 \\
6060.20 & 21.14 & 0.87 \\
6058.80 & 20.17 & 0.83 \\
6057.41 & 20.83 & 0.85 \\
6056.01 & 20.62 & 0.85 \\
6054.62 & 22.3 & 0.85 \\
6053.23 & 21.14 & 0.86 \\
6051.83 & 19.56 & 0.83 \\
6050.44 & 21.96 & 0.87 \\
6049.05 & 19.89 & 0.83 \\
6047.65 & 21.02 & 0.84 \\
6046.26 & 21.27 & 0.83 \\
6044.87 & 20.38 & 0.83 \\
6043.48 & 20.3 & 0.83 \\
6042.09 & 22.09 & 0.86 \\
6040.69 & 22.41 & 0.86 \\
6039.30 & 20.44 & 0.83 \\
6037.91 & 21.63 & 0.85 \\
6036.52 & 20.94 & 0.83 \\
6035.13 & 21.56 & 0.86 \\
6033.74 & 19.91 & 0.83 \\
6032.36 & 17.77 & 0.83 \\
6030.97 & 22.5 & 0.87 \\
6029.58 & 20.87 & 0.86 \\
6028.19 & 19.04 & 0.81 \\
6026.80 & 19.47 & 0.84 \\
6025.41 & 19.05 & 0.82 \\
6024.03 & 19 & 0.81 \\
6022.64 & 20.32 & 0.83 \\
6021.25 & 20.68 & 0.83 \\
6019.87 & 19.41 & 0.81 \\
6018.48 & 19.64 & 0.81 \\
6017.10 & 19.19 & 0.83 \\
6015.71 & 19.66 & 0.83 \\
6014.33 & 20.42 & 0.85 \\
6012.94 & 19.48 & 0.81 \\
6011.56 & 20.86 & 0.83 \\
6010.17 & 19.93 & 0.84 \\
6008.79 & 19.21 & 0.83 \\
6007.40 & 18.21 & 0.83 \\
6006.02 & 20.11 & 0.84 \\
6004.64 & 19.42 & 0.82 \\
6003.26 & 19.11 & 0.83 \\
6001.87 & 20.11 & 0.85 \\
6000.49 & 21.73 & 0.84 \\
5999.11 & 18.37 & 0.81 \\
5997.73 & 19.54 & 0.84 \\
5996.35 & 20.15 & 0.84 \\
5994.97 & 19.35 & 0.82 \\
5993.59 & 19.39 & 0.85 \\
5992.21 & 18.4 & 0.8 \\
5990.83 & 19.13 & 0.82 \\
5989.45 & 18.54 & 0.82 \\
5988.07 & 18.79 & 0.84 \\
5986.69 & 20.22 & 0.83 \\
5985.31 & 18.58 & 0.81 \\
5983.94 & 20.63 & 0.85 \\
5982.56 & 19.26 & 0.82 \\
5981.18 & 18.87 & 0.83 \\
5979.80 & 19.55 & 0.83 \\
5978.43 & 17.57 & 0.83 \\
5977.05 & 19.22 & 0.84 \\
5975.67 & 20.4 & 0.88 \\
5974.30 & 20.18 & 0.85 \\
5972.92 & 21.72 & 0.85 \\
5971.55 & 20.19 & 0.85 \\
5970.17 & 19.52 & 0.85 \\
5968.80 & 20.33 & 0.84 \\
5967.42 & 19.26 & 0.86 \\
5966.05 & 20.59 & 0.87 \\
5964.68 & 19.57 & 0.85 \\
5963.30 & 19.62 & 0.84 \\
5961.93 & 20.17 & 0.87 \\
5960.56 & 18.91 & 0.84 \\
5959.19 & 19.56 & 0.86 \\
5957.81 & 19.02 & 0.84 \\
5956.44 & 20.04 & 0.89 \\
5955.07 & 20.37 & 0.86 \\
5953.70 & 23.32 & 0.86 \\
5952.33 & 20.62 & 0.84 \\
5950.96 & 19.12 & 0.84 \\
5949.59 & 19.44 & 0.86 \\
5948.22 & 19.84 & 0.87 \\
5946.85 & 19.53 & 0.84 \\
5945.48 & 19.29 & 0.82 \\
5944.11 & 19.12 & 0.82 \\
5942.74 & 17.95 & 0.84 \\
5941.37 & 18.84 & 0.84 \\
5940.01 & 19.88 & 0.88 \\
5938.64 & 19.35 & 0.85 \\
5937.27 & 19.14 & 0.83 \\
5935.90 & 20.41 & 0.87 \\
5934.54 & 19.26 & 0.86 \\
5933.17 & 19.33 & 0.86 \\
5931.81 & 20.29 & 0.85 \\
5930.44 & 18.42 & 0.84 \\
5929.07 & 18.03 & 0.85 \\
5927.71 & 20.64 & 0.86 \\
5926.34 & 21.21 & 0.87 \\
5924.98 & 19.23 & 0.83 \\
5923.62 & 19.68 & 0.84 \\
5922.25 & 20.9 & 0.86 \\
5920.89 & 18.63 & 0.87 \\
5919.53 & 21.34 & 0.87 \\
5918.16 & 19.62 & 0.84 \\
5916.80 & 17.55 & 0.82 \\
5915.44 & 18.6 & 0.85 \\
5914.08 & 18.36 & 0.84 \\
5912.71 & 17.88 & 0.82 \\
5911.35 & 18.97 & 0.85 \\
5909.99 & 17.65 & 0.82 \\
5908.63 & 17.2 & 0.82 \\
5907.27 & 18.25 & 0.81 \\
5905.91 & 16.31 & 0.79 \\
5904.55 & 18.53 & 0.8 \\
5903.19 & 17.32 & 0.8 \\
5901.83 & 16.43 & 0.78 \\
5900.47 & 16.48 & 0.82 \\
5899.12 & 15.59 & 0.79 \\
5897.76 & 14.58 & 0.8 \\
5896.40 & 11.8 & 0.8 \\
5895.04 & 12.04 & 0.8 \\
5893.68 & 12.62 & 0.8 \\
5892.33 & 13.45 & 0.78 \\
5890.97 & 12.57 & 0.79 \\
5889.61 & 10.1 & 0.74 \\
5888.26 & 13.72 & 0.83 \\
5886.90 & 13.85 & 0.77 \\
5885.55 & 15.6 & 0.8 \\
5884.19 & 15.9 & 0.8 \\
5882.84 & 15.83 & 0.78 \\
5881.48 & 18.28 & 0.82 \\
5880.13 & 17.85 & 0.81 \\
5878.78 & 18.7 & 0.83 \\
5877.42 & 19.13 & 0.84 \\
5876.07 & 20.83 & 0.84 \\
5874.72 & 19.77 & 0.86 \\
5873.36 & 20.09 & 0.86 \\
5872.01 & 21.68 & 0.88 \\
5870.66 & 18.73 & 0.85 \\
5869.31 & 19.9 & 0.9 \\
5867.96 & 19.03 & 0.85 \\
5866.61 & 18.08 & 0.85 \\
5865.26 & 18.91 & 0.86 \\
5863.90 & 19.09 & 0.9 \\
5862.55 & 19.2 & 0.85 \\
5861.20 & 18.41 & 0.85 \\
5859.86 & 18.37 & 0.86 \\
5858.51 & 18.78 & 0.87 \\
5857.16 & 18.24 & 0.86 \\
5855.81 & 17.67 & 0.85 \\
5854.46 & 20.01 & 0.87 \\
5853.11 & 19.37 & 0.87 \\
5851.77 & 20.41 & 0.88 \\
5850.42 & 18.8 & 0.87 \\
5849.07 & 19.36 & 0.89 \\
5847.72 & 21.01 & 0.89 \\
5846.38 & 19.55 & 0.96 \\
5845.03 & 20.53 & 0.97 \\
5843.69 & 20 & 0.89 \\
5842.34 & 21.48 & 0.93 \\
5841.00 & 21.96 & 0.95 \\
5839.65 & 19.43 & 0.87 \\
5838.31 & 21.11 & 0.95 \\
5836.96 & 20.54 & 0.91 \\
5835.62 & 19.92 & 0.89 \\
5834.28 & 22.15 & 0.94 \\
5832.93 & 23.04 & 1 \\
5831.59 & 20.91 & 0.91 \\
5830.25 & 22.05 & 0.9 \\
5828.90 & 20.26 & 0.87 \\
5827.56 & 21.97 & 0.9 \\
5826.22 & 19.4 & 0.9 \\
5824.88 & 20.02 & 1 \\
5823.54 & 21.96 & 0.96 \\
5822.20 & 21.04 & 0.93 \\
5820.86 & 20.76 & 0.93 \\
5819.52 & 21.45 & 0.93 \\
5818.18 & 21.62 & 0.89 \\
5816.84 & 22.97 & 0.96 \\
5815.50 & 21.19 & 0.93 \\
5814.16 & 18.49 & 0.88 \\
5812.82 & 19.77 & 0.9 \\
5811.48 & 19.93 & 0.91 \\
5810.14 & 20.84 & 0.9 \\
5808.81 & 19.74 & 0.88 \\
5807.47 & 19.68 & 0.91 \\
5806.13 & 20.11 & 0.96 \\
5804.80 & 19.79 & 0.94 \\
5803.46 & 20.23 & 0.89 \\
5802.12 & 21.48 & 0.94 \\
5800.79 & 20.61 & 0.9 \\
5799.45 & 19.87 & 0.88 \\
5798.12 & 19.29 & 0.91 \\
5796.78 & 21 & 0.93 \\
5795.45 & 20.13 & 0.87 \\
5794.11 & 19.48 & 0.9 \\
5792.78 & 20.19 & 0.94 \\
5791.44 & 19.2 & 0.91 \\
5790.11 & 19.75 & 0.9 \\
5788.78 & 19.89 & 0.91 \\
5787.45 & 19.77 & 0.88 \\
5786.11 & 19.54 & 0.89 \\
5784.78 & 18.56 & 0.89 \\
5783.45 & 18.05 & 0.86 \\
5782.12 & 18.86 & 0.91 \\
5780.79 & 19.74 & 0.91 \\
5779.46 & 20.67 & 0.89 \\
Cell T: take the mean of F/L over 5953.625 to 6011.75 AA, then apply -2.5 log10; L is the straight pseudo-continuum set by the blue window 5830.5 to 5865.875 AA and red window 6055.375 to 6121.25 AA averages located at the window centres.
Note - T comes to 0.03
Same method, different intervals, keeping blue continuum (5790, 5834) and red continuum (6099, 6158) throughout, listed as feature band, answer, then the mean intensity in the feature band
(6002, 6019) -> 0.036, 19.6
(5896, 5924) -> 0.154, 17.7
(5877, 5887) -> 0.201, 17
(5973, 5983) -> 0.049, 19.4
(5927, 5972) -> 0.039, 19.7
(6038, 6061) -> -0.040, 21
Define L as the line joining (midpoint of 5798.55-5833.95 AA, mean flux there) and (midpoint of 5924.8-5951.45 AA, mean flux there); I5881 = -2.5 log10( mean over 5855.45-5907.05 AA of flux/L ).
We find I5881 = 0.18 mag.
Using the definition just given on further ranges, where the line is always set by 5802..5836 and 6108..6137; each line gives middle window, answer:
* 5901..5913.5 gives 0.17 mag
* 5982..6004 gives 0.05 mag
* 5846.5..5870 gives 0.09 mag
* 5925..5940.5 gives 0.05 mag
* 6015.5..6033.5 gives 0.04 mag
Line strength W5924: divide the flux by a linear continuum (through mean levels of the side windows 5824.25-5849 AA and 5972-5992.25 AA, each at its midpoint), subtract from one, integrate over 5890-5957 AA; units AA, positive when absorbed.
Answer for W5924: 5.8 AA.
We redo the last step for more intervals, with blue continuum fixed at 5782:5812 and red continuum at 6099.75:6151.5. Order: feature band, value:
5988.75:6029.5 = 1.1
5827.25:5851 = -1.0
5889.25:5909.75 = 5.1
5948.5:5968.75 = 0.1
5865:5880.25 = 0.4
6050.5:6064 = -0.4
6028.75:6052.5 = -0.8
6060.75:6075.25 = -0.1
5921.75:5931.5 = 0.1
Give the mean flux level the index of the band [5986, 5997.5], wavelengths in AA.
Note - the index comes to 19.3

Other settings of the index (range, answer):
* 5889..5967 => 18.3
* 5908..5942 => 19.2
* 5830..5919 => 18.1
